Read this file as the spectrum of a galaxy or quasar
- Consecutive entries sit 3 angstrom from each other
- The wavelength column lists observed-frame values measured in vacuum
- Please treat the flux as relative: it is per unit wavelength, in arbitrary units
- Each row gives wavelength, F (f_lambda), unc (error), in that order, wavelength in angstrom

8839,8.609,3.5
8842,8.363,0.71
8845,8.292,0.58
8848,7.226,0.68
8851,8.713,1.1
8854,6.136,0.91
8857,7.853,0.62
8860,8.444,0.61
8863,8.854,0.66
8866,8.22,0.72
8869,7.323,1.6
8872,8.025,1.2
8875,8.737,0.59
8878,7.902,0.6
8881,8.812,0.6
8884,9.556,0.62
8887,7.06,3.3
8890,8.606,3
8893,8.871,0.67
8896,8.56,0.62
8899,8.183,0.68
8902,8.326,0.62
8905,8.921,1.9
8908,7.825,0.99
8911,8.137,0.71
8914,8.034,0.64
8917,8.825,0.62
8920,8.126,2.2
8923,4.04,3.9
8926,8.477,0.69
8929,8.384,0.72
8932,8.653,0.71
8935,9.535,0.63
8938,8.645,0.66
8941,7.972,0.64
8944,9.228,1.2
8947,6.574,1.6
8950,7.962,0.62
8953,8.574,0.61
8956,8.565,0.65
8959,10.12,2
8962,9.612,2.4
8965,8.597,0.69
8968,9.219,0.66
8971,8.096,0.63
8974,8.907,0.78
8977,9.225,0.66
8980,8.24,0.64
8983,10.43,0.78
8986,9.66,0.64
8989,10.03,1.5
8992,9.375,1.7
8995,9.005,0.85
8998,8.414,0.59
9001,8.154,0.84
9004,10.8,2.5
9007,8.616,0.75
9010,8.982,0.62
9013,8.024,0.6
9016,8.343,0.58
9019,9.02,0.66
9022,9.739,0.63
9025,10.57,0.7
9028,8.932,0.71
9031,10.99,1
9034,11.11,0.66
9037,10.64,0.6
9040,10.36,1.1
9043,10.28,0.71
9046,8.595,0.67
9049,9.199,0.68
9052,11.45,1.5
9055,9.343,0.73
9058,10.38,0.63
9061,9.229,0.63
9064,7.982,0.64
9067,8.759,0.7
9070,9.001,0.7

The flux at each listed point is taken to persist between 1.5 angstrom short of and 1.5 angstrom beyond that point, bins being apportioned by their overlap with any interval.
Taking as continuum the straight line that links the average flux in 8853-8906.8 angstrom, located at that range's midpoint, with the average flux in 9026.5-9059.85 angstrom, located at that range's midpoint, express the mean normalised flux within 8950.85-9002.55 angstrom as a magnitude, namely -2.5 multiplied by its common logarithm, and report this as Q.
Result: 0.035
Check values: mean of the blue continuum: 8.26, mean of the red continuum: 10.1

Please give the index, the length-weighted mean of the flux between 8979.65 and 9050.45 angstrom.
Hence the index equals 9.5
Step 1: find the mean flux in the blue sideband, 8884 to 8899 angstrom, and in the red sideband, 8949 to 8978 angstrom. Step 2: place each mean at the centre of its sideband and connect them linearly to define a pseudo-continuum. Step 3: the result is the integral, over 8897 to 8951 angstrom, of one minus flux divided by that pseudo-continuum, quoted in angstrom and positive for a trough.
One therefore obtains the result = 3.2 angstrom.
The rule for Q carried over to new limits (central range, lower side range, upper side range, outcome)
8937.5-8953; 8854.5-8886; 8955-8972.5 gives 0.103 mag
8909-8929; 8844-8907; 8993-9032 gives 0.114 mag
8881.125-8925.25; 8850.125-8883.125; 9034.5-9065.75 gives 0.043 mag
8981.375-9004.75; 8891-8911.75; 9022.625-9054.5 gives 0.017 mag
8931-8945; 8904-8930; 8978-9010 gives -0.074 mag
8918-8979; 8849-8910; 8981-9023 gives 0.043 mag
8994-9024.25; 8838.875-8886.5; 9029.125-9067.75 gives 0.067 mag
